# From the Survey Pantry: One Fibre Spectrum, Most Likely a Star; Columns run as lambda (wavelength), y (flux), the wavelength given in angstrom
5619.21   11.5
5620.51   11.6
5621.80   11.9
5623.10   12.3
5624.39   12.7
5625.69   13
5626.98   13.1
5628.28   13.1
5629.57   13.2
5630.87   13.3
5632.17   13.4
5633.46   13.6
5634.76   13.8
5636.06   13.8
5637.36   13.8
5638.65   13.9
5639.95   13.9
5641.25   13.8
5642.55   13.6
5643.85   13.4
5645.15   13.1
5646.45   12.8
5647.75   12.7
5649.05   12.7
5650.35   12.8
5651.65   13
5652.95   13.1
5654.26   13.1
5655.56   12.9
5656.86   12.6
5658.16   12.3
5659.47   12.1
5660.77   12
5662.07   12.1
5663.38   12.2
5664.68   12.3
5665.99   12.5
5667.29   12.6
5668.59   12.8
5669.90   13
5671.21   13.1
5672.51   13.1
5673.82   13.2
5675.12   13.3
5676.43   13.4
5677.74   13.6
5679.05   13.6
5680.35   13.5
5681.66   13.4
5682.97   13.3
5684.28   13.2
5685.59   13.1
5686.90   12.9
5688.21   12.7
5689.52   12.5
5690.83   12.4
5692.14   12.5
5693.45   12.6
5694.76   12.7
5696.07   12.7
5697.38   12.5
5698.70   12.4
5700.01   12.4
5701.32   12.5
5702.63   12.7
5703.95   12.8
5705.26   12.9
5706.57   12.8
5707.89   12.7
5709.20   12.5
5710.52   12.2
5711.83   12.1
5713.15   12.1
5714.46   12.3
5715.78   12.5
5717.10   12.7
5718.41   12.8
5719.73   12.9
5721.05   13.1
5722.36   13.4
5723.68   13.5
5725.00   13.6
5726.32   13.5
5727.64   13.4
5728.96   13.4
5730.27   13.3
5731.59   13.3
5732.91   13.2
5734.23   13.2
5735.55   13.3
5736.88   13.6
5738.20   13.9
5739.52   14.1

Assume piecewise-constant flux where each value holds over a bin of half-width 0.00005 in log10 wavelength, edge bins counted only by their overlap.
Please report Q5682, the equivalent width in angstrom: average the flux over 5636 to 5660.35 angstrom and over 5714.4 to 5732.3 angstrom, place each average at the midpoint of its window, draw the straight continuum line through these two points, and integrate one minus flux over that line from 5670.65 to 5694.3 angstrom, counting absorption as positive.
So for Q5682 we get 0.09 angstrom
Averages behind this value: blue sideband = 13.1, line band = 13.1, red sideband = 13.2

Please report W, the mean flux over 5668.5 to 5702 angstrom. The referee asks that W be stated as 12.9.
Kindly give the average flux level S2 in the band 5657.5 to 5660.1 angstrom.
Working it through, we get 12.2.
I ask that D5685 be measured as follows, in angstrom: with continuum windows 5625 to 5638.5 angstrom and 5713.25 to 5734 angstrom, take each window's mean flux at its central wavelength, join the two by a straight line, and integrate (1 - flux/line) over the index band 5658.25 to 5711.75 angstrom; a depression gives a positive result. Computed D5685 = 2.0 angstrom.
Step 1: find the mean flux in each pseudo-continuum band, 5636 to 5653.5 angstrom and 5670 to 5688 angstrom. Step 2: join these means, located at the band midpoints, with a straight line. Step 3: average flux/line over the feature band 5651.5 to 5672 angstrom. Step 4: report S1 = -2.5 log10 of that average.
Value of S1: 0.06 mag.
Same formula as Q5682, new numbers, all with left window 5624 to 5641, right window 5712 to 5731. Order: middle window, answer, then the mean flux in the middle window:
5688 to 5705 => 0.73 angstrom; 12.6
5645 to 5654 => 0.33 angstrom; 12.9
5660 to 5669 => 0.65 angstrom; 12.4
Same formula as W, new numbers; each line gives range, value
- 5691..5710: 12.6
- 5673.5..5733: 12.9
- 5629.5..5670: 13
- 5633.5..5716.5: 12.9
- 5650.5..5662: 12.6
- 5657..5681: 12.8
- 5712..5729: 13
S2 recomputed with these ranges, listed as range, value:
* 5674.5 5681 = 13.5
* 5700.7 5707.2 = 12.7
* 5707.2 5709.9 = 12.6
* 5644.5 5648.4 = 12.9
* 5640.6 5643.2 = 13.7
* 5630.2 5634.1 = 13.4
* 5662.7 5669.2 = 12.5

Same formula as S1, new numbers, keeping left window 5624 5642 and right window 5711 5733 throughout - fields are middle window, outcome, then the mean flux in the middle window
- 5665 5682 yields 0.01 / 13.1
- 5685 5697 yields 0.04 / 12.7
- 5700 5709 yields 0.03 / 12.7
